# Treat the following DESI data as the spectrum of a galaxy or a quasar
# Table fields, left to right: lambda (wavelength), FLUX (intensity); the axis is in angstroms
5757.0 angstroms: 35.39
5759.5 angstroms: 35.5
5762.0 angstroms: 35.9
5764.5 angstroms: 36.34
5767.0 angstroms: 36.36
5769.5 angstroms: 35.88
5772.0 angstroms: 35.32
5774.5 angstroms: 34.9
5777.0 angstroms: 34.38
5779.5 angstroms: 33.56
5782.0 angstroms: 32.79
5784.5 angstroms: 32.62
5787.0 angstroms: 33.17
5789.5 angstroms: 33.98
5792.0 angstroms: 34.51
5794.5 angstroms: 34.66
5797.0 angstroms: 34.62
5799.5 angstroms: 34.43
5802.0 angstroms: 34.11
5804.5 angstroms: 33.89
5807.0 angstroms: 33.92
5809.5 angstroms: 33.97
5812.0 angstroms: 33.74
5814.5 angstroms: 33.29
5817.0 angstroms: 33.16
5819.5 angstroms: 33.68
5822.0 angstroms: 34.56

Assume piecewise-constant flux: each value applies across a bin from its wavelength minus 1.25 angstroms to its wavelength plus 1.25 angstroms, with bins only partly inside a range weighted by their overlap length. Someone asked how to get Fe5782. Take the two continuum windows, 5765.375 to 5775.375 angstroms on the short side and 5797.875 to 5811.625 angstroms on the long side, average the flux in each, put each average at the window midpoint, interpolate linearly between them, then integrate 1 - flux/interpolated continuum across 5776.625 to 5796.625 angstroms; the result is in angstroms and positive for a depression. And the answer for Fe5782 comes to 0.7 angstroms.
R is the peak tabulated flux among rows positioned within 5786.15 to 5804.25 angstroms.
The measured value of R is 34.66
